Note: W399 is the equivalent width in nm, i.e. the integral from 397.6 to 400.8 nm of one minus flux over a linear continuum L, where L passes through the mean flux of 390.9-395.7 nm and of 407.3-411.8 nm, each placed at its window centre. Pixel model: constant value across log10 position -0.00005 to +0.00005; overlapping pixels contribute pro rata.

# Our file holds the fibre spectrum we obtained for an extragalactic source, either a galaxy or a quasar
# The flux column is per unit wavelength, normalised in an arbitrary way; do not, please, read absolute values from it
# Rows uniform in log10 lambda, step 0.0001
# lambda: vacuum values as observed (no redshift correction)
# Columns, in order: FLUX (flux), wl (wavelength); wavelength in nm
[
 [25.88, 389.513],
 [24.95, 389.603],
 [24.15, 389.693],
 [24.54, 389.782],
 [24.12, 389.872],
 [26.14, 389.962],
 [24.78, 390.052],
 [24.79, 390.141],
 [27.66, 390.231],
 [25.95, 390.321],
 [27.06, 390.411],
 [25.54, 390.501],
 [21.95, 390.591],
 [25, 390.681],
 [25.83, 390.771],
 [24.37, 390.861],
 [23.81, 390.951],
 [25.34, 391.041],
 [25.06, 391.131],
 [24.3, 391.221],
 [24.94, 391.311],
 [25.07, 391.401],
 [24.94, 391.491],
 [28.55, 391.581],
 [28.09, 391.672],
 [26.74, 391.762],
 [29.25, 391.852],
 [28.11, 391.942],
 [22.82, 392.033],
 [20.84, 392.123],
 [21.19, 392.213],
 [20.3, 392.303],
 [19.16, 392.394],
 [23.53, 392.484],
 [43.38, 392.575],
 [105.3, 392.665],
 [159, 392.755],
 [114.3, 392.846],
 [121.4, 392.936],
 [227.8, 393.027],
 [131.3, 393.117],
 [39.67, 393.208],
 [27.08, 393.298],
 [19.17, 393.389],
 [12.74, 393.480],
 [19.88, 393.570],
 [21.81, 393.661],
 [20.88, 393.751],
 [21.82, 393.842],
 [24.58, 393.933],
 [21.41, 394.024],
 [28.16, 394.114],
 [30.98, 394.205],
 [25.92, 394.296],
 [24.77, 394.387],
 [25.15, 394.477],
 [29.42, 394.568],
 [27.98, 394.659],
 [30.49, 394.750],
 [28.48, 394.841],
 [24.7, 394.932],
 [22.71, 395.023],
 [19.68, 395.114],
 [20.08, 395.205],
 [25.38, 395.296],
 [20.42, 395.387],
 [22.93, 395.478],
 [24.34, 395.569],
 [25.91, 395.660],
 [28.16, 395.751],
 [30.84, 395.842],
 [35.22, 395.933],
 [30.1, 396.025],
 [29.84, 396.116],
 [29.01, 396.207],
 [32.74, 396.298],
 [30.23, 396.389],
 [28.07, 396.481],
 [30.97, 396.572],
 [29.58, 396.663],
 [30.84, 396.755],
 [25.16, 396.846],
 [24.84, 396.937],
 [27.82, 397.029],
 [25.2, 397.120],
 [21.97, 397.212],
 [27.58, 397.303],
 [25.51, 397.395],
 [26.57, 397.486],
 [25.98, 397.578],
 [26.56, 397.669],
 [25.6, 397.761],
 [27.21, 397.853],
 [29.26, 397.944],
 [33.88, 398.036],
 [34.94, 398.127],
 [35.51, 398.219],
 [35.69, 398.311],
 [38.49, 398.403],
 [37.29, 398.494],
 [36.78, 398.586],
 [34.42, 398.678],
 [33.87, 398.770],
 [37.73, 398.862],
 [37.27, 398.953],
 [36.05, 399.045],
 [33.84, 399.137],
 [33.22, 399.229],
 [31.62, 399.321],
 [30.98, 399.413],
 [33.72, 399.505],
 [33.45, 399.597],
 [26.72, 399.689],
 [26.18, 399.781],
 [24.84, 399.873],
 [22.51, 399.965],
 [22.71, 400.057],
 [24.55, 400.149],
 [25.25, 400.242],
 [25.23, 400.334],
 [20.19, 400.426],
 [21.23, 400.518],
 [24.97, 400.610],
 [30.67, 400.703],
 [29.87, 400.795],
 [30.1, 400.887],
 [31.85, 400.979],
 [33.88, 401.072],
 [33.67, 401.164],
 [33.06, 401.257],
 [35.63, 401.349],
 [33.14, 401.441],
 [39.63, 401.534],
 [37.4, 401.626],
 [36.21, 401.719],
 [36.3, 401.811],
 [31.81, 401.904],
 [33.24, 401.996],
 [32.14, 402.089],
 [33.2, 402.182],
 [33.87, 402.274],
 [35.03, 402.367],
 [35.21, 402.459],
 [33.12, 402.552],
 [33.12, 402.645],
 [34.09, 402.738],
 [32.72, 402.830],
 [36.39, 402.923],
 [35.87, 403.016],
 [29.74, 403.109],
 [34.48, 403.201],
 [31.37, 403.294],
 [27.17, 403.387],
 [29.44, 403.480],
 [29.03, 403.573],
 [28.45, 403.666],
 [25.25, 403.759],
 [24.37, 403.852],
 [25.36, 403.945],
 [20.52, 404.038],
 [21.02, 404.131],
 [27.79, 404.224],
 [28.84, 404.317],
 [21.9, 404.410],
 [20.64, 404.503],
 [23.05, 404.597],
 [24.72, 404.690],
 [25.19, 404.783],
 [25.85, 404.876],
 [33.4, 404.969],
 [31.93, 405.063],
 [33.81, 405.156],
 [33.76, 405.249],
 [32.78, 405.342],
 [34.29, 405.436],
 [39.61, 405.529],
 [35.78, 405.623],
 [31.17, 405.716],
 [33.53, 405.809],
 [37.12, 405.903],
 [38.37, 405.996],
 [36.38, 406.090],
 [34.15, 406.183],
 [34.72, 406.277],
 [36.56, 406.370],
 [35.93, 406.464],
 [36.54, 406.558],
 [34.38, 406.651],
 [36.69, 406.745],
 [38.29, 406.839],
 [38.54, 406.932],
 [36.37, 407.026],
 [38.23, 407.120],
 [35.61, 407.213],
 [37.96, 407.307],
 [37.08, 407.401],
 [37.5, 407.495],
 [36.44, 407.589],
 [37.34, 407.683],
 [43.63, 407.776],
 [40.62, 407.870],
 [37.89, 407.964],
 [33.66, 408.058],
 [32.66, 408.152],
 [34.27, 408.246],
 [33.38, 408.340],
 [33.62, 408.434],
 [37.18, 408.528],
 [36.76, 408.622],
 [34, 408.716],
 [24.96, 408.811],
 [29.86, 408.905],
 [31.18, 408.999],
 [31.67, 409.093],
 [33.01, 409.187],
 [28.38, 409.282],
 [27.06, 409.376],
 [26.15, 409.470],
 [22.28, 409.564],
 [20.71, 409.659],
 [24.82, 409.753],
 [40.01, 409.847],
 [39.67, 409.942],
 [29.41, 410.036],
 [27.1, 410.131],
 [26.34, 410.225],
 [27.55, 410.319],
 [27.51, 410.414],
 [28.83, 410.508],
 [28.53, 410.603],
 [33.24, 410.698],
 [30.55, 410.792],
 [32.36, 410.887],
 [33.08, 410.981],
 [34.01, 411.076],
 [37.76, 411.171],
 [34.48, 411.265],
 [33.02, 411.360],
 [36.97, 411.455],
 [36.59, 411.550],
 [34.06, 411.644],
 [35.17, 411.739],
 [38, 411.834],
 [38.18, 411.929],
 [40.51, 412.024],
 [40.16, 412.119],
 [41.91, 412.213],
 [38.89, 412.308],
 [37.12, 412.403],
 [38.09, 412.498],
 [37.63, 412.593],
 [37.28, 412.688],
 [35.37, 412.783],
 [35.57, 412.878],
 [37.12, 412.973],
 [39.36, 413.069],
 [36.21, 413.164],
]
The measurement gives 0.53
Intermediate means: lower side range 38.3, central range 30.3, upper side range 32.7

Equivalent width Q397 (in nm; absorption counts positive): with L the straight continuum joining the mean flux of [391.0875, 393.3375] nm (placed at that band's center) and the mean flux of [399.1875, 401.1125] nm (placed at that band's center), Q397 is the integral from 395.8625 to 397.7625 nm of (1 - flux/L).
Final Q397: 0.53 nm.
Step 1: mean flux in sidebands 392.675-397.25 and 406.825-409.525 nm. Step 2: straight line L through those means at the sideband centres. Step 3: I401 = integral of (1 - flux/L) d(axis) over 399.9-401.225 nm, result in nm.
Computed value 0.36 nm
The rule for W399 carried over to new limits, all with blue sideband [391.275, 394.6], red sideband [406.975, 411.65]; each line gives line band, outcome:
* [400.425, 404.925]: 0.896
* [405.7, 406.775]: -0.016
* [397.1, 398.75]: 0.414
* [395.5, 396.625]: 0.339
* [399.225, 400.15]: 0.268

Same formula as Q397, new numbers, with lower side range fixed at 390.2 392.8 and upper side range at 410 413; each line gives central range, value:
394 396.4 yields 0.46 nm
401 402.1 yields -0.03 nm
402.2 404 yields 0.14 nm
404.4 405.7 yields 0.15 nm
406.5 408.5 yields -0.15 nm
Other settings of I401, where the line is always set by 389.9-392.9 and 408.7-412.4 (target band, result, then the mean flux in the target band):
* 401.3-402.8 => -0.05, 34.6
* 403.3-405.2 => 0.38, 26.5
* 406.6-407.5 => -0.12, 37.1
